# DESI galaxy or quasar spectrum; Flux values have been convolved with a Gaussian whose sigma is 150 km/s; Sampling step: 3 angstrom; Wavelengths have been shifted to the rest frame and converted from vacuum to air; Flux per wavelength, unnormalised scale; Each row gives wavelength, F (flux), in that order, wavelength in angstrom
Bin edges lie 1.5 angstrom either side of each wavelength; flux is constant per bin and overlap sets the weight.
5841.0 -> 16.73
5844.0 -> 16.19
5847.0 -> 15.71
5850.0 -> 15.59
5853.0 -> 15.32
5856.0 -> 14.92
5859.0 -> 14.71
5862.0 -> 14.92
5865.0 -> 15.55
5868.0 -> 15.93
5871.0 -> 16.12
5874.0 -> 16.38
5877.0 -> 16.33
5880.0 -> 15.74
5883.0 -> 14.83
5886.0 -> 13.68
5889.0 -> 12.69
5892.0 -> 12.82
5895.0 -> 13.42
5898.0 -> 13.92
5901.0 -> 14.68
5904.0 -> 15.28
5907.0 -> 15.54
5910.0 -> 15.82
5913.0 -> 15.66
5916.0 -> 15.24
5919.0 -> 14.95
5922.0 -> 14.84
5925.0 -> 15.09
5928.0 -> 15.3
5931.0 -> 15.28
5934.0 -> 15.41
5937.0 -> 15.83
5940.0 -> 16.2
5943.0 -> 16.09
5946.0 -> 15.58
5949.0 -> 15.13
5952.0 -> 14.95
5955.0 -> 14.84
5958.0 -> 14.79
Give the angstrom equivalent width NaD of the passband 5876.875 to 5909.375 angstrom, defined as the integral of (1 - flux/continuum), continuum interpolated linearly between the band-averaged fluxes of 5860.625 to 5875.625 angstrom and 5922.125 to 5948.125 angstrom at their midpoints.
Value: 2.7 angstrom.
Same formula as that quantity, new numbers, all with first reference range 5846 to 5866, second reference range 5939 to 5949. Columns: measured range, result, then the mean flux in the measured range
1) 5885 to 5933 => 2.87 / 14.7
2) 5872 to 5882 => -0.47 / 16.1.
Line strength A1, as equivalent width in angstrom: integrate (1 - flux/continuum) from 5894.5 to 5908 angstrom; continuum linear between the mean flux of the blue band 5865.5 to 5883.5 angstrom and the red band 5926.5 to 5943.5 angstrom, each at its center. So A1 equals 1.0 angstrom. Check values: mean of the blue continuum 15.9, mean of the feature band 14.6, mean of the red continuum 15.7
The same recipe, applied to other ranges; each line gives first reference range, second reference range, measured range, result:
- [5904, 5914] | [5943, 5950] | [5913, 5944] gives 0.3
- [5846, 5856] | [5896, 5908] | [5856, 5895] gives 0.5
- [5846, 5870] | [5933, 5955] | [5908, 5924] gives 0.2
